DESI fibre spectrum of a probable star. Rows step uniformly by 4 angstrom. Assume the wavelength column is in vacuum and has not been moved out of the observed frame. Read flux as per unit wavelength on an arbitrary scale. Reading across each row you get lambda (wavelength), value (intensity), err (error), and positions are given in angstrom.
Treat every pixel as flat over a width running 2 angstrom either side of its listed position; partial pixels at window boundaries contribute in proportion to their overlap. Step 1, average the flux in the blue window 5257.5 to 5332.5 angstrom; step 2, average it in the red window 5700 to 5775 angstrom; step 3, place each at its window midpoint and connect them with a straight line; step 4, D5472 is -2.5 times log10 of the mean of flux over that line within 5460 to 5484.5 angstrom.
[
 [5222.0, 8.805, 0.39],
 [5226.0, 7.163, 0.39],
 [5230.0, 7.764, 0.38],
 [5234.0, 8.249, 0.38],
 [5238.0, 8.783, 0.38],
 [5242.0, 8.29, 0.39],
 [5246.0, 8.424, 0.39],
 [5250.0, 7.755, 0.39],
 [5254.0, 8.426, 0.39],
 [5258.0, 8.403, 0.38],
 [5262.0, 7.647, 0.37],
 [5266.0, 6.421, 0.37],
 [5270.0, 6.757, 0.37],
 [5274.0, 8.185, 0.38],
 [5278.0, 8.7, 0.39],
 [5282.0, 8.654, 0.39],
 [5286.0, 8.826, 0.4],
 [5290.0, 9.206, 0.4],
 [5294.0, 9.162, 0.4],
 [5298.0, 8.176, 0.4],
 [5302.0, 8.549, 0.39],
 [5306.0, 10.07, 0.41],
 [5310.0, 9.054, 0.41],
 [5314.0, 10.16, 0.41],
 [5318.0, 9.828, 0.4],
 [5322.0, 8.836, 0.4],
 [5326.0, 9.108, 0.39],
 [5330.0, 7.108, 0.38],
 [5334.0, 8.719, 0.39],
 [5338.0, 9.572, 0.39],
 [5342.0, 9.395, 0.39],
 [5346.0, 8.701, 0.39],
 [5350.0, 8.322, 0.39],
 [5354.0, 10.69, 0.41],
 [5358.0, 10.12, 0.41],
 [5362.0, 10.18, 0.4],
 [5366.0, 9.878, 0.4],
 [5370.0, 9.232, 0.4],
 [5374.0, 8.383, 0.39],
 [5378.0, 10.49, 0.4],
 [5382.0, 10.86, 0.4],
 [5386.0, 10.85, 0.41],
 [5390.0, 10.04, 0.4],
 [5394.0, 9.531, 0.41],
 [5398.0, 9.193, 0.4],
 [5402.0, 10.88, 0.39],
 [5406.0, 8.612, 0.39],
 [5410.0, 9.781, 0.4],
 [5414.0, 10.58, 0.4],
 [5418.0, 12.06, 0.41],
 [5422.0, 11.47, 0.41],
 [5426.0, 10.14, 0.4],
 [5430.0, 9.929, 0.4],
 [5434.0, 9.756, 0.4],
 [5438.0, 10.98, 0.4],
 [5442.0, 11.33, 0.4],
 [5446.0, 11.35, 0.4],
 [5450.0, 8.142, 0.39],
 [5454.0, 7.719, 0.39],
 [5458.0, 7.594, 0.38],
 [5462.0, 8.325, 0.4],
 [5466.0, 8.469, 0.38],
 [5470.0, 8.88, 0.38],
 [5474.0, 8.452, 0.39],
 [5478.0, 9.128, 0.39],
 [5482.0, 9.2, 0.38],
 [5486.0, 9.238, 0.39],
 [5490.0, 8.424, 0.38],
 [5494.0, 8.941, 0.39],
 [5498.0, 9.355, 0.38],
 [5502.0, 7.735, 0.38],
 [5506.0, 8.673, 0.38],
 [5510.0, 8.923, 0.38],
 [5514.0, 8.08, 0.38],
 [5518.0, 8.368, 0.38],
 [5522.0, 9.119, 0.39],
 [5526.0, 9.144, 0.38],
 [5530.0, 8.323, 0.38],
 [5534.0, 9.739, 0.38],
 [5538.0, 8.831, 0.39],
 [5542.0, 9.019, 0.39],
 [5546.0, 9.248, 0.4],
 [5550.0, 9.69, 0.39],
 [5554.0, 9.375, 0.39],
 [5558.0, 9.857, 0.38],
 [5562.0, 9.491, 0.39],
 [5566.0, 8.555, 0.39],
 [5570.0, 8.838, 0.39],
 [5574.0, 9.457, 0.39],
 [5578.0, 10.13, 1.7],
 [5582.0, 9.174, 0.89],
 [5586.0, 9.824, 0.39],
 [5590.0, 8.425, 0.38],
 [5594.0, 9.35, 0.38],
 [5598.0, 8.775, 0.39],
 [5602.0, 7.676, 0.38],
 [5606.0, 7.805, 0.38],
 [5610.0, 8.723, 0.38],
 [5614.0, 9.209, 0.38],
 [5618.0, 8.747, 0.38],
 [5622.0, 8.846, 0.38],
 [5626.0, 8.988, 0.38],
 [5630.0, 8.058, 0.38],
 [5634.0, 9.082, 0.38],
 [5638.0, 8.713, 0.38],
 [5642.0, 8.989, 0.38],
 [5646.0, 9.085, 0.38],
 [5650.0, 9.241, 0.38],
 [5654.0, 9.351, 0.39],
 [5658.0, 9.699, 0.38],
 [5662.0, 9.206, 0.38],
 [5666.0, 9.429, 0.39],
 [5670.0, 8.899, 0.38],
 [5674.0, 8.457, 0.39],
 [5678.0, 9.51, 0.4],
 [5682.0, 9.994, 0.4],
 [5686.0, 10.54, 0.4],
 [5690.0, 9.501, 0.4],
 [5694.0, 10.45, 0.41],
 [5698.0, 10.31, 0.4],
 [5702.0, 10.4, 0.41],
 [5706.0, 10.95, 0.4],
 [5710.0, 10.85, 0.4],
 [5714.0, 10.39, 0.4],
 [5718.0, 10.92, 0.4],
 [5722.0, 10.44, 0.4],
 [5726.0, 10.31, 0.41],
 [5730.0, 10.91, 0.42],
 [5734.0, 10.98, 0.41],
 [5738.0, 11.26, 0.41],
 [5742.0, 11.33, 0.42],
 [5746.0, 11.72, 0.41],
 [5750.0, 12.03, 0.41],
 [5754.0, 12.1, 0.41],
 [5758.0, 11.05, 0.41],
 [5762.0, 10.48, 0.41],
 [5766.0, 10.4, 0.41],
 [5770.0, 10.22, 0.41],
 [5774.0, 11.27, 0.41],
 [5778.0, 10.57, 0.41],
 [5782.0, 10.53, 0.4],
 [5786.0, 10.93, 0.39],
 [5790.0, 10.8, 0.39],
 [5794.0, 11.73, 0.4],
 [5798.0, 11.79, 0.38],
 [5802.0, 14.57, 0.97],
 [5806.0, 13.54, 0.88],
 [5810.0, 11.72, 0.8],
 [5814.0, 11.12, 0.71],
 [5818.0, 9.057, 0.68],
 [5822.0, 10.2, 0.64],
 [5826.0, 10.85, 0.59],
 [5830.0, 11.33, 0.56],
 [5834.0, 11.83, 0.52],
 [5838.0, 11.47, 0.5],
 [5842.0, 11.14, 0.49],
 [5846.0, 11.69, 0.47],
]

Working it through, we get 0.09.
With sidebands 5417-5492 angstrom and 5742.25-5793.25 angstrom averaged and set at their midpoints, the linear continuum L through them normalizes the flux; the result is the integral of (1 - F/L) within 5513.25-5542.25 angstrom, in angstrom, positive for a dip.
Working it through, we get 2.9 angstrom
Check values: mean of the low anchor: 9.47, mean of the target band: 8.85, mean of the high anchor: 11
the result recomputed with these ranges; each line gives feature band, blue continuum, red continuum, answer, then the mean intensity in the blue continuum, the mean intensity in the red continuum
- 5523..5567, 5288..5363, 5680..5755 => 3.80 angstrom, 9.2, 10.8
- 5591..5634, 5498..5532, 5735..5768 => 4.73 angstrom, 8.59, 11.3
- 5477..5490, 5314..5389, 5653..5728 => 0.81 angstrom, 9.49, 9.99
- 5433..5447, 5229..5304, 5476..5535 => -3.63 angstrom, 8.24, 8.81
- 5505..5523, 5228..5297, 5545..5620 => 0.57 angstrom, 8.21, 9.07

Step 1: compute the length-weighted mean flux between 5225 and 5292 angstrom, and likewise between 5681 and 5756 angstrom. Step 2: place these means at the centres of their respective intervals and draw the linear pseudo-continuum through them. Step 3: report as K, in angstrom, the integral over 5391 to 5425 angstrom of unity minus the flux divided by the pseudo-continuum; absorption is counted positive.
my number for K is -4.8 angstrom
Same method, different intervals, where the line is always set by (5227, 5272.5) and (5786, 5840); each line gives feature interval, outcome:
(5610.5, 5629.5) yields 2.6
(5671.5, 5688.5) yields 1.7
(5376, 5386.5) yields -2.4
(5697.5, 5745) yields 0.6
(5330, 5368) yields -3.8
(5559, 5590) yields 2.1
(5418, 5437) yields -3.2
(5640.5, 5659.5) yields 2.2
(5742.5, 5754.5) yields -0.8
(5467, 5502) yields 2.0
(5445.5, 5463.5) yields 1.6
